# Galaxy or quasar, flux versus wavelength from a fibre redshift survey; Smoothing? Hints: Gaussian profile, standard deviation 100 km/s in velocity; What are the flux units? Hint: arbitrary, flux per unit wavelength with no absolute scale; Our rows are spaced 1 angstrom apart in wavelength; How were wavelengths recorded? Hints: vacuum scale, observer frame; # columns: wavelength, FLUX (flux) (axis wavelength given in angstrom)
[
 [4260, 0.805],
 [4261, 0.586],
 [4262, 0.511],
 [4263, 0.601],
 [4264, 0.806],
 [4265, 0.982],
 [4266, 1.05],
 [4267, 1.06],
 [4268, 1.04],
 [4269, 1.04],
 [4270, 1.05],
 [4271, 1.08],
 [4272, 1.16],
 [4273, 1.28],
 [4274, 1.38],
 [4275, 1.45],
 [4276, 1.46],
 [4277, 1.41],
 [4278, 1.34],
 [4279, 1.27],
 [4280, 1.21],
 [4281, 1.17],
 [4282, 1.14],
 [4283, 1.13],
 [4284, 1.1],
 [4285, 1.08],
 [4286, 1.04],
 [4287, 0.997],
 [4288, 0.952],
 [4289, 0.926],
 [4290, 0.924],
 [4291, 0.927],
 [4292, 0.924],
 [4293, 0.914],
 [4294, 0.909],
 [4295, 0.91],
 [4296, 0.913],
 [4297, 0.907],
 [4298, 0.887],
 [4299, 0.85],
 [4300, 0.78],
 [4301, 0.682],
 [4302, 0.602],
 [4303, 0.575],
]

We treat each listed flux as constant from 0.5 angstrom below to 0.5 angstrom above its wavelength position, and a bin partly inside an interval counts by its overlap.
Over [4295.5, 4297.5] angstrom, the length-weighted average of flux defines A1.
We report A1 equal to 0.91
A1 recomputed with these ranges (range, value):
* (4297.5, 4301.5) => 0.8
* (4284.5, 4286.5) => 1.06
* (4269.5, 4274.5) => 1.19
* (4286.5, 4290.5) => 0.95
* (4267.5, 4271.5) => 1.05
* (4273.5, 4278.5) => 1.41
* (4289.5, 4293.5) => 0.922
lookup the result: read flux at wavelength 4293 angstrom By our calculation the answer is 0.914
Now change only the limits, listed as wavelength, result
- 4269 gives 1.04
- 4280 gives 1.21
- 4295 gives 0.91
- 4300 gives 0.78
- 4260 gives 0.805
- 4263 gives 0.601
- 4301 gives 0.682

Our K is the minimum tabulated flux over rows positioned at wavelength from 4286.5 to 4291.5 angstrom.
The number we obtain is 0.924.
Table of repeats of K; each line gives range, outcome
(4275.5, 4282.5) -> 1.14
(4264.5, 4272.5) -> 0.982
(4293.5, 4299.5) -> 0.85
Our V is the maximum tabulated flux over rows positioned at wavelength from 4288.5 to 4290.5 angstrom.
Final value 0.926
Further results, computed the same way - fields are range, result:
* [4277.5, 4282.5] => 1.34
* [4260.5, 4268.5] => 1.06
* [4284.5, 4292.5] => 1.08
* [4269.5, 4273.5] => 1.28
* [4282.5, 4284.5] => 1.13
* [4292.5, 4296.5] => 0.914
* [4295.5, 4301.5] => 0.913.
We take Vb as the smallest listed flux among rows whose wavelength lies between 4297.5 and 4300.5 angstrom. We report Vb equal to 0.78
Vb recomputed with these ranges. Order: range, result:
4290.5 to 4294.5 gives 0.909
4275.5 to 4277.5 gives 1.41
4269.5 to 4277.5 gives 1.05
